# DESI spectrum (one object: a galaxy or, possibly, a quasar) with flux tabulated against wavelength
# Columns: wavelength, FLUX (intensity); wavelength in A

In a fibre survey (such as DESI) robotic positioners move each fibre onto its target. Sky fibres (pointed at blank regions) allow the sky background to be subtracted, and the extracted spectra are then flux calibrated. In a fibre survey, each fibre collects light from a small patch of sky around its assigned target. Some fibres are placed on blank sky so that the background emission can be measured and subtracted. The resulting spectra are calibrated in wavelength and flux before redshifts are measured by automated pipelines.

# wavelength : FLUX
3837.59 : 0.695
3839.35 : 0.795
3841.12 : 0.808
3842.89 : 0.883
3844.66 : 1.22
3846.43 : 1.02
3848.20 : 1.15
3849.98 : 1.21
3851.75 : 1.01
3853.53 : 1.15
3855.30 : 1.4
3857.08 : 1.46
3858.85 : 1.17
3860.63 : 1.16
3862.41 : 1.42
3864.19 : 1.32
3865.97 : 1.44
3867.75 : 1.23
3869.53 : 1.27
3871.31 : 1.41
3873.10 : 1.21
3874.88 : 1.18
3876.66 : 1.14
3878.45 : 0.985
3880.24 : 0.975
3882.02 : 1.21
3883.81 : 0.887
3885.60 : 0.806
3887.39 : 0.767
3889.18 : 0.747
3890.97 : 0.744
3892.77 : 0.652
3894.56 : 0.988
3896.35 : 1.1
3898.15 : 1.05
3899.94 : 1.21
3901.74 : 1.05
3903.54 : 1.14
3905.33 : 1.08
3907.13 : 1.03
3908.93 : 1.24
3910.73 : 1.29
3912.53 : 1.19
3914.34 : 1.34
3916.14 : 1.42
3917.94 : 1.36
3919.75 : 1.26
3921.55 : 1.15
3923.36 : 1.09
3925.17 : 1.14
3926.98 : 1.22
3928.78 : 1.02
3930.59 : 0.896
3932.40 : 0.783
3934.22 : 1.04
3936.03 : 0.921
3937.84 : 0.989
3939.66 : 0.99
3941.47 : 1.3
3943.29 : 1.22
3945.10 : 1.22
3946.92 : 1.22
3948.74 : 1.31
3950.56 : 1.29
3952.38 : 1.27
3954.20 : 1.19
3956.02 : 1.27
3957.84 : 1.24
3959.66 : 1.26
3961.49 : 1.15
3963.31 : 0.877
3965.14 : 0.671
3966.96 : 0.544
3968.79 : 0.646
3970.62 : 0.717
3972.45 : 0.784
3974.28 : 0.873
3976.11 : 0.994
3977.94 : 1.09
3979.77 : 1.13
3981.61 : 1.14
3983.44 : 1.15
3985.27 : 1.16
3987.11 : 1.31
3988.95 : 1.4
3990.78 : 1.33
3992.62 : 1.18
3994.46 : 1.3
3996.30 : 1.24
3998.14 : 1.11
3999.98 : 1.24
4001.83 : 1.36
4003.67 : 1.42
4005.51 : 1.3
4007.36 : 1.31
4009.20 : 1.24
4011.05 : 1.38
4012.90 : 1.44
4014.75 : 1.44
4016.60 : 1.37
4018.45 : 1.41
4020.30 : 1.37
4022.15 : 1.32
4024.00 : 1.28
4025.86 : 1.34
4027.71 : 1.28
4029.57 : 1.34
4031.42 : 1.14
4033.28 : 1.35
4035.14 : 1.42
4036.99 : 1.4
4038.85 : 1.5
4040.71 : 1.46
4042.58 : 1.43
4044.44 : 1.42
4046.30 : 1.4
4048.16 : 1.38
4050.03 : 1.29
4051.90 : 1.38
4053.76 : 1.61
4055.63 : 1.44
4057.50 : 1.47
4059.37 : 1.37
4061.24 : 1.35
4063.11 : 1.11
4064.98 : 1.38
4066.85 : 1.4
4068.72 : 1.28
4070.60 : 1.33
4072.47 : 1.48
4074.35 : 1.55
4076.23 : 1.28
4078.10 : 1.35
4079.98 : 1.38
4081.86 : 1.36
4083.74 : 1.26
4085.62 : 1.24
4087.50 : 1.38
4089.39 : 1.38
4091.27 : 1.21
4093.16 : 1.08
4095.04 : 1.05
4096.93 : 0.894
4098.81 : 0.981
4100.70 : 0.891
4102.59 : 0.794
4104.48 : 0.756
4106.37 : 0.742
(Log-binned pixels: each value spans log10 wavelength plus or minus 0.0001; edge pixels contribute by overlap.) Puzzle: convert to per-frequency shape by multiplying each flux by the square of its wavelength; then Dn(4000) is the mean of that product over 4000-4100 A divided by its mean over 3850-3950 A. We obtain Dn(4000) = 1.27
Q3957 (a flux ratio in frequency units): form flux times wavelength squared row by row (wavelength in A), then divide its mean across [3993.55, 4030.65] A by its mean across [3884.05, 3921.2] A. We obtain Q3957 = 1.30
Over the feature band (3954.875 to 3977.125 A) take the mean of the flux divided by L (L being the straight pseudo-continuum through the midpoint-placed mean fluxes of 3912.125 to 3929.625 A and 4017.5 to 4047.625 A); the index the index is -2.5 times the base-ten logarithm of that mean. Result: 0.35 mag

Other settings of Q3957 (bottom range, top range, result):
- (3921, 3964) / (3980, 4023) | 1.19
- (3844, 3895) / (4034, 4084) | 1.37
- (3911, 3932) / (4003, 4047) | 1.22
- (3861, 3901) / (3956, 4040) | 1.18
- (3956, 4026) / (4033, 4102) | 1.17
